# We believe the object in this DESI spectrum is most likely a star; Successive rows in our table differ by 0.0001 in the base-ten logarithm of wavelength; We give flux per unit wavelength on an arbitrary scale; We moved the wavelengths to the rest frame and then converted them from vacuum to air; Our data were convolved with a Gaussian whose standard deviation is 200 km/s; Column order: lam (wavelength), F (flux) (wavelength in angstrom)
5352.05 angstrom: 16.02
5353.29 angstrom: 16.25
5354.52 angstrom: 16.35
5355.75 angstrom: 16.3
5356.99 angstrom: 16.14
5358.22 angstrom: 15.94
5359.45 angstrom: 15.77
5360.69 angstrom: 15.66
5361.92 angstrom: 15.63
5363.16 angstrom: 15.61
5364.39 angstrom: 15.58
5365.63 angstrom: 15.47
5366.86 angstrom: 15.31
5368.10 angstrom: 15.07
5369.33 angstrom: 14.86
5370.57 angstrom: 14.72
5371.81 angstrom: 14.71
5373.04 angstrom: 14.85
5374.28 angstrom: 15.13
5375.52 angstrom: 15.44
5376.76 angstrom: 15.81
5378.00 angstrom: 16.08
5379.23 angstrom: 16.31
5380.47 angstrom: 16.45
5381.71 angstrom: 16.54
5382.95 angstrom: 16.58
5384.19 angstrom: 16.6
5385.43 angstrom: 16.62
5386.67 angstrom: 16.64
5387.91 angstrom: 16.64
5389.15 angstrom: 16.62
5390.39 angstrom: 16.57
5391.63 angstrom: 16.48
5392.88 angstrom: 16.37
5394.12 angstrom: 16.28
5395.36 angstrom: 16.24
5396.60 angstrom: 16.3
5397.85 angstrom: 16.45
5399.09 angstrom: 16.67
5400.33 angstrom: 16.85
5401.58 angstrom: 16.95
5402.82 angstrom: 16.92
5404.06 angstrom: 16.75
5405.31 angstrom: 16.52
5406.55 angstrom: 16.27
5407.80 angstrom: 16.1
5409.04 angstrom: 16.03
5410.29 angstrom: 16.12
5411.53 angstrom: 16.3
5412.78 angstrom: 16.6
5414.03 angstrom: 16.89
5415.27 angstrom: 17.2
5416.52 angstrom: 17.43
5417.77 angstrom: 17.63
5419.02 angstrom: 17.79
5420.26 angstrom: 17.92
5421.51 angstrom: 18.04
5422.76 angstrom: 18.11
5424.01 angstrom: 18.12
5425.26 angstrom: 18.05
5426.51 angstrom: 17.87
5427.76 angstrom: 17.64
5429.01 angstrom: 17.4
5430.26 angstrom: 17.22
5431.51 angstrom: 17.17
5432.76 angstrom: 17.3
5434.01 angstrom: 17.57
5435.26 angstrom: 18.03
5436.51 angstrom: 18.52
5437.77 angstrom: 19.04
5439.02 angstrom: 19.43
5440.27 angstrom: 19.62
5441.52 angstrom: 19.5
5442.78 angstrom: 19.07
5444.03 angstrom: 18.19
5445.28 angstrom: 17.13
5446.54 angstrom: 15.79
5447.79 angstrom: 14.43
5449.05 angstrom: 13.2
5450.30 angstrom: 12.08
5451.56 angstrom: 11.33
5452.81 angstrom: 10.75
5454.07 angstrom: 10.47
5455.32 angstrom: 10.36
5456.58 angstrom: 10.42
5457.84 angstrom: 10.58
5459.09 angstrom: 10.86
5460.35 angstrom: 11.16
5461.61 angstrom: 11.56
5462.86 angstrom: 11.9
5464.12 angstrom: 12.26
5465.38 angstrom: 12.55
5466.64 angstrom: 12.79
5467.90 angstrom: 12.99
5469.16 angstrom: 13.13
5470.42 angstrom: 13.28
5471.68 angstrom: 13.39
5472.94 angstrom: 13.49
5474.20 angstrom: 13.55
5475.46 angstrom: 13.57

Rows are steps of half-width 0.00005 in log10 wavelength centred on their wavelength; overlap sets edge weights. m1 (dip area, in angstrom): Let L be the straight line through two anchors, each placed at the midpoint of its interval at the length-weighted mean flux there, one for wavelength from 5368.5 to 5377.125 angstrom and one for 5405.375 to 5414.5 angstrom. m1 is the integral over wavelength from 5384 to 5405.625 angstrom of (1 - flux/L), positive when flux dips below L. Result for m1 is -1.1 angstrom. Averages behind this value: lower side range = 15.1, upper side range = 16.3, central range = 16.6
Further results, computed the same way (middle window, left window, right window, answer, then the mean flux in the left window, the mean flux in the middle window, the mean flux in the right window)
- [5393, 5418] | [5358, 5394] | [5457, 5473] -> -3.3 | 15.9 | 16.6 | 12.2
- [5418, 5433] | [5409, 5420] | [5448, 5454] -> -2.2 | 17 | 17.7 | 11.9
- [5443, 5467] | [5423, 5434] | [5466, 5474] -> 3.6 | 17.6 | 12.6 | 13.2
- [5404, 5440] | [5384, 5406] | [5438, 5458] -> -4.3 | 16.6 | 17.4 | 14.7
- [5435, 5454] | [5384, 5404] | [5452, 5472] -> -4.6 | 16.6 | 16.2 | 11.8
